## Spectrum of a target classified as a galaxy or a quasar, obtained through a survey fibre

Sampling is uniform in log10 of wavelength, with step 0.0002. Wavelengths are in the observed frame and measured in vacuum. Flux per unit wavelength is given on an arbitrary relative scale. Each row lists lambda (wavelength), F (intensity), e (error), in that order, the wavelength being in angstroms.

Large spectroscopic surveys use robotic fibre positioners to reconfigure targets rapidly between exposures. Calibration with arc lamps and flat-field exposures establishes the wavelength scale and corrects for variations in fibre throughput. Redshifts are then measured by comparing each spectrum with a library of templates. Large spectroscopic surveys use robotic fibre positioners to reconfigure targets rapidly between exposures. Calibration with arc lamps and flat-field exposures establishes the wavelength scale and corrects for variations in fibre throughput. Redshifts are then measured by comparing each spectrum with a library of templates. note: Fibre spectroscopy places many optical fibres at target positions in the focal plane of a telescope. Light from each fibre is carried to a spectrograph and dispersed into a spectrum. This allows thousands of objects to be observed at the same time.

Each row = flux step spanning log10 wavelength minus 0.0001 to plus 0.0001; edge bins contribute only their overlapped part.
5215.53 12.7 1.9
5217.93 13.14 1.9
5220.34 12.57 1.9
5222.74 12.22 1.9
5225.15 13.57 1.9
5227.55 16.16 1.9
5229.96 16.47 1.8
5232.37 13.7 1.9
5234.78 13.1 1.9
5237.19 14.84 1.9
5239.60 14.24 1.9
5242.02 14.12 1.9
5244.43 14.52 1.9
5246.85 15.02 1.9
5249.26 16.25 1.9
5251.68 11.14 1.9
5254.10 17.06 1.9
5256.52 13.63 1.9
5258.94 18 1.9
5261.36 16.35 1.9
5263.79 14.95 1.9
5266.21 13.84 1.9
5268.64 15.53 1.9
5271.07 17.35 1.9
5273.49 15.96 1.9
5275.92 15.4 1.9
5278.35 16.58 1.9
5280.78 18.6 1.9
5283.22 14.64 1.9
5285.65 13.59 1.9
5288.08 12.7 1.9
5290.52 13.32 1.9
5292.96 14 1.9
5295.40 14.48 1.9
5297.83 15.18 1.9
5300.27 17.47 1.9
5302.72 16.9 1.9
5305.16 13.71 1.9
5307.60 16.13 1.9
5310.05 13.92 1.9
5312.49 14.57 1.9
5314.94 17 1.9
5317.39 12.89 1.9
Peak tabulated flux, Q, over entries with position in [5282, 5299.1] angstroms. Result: 15.18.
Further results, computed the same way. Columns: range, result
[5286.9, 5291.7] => 13.32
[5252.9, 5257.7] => 17.06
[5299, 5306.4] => 17.47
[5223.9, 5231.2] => 16.47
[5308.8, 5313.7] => 14.57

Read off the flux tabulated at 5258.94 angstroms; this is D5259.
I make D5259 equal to 18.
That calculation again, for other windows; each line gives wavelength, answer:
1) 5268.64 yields 15.53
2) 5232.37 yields 13.7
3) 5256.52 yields 13.63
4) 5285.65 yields 13.59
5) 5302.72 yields 16.9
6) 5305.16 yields 13.71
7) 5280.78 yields 18.6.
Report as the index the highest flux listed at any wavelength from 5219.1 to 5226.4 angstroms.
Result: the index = 13.57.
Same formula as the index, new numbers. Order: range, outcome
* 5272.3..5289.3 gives 18.6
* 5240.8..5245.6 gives 14.52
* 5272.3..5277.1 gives 15.96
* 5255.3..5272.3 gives 18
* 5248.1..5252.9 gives 16.25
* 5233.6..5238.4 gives 14.84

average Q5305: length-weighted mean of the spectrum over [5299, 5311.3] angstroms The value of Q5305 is 15.6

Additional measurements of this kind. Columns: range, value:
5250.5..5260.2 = 15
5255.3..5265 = 15.7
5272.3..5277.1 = 15.7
